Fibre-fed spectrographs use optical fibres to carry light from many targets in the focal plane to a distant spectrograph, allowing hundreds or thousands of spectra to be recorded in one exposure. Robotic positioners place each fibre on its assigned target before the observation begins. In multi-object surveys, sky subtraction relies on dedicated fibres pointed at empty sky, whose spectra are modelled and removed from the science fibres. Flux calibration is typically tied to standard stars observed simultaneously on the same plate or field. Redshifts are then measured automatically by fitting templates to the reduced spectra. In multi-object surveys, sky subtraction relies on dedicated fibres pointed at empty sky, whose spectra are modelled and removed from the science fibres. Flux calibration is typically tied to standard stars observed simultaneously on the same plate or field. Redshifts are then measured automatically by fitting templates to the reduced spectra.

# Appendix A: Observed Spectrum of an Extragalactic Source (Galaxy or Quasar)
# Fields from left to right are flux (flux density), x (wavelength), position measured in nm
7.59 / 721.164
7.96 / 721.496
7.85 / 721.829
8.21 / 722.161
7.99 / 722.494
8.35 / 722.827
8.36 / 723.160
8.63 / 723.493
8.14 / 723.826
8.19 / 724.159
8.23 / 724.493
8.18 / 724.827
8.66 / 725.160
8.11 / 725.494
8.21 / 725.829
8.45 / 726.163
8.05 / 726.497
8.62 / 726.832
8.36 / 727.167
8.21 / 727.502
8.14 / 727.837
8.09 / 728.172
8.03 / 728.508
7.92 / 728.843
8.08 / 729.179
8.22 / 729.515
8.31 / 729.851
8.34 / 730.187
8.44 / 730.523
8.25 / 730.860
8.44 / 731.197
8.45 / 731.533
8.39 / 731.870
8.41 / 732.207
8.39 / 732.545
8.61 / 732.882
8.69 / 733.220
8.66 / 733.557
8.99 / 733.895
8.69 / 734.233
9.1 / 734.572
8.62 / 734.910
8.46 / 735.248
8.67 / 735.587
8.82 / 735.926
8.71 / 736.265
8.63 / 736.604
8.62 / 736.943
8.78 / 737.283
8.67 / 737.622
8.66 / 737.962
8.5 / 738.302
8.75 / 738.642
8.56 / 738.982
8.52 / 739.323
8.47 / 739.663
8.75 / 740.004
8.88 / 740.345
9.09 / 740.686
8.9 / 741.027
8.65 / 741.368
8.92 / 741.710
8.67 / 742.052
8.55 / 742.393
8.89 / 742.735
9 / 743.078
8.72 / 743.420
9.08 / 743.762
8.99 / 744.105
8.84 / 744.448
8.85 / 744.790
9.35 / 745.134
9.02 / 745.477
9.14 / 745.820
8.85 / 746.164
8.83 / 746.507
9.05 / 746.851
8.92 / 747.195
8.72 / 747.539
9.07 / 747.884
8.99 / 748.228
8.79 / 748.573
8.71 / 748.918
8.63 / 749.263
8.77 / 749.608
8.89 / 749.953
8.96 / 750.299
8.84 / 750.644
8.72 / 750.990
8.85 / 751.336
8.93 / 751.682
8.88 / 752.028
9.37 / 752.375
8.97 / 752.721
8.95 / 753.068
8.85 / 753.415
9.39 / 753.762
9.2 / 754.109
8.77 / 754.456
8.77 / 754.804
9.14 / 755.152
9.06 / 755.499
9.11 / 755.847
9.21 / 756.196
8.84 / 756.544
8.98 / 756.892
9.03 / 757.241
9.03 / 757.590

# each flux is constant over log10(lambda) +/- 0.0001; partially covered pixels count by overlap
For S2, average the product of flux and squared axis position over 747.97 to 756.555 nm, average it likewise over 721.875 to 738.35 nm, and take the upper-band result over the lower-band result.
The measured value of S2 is 1.13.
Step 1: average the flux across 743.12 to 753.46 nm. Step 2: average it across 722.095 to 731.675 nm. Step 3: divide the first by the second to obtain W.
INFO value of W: 1.1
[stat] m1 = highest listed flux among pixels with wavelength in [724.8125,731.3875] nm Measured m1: 8.66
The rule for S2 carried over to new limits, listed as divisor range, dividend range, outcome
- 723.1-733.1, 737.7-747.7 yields 1.11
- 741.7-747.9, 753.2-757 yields 1.04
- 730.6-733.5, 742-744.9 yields 1.08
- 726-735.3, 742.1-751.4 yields 1.10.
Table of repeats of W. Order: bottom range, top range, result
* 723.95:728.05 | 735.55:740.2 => 1.04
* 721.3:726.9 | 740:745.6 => 1.08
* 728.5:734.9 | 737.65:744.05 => 1.04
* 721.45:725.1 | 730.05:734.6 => 1.04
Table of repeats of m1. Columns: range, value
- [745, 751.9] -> 9.35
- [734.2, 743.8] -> 9.1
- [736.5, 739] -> 8.78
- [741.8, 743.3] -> 9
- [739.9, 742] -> 9.09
